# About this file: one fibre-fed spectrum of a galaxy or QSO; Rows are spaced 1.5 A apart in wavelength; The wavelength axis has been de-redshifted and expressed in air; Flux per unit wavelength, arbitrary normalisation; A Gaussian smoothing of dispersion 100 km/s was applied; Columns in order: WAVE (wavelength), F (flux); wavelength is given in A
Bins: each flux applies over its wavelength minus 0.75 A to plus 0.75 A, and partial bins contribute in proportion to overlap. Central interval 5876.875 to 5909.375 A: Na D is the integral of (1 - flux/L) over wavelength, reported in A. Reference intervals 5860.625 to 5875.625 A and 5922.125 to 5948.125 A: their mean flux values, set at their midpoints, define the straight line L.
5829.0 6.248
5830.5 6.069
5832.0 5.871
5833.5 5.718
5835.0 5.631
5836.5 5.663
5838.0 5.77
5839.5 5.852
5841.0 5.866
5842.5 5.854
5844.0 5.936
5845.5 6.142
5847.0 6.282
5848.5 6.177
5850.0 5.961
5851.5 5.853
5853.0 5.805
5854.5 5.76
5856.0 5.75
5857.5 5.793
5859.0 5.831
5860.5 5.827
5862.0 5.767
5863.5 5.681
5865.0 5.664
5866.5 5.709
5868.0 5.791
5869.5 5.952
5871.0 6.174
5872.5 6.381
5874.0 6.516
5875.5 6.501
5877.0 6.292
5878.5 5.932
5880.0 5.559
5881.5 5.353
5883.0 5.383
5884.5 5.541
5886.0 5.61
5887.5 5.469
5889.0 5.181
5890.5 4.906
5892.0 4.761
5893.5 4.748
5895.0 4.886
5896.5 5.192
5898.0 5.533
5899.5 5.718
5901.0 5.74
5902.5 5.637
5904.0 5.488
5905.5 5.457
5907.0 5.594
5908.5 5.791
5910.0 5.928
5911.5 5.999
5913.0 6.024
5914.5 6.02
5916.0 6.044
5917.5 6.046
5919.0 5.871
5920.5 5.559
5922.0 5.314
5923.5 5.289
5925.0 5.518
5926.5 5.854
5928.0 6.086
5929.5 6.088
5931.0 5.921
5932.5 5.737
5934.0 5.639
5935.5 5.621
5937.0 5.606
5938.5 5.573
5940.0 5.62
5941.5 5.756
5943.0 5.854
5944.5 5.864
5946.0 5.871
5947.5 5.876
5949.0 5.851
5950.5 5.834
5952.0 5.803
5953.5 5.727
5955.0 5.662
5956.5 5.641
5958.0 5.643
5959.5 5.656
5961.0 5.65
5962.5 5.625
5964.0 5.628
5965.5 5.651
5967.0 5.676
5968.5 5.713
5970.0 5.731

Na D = 2.6 A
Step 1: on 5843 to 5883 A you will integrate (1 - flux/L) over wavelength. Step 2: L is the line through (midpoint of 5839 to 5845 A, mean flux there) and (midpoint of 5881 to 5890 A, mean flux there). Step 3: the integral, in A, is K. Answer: -1.9 A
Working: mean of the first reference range 5.89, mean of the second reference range 5.41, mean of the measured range 5.93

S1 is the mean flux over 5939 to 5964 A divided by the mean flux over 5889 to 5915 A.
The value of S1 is 1.05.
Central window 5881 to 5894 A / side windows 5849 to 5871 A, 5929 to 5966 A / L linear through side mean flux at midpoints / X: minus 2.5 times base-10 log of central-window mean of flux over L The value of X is 0.112 mag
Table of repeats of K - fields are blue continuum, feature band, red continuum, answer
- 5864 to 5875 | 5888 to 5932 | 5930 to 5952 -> 2.1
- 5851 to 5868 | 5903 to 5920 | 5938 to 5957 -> -0.2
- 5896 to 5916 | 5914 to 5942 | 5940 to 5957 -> 0.1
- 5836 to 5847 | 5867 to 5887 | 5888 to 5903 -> -1.7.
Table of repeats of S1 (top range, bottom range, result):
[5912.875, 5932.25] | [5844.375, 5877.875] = 0.97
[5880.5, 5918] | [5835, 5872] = 0.94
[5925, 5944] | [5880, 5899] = 1.10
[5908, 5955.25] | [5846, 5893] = 1.00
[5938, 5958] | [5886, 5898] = 1.13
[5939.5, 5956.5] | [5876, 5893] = 1.06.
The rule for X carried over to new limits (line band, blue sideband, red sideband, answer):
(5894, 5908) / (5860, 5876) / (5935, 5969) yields 0.08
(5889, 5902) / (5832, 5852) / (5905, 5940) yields 0.12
